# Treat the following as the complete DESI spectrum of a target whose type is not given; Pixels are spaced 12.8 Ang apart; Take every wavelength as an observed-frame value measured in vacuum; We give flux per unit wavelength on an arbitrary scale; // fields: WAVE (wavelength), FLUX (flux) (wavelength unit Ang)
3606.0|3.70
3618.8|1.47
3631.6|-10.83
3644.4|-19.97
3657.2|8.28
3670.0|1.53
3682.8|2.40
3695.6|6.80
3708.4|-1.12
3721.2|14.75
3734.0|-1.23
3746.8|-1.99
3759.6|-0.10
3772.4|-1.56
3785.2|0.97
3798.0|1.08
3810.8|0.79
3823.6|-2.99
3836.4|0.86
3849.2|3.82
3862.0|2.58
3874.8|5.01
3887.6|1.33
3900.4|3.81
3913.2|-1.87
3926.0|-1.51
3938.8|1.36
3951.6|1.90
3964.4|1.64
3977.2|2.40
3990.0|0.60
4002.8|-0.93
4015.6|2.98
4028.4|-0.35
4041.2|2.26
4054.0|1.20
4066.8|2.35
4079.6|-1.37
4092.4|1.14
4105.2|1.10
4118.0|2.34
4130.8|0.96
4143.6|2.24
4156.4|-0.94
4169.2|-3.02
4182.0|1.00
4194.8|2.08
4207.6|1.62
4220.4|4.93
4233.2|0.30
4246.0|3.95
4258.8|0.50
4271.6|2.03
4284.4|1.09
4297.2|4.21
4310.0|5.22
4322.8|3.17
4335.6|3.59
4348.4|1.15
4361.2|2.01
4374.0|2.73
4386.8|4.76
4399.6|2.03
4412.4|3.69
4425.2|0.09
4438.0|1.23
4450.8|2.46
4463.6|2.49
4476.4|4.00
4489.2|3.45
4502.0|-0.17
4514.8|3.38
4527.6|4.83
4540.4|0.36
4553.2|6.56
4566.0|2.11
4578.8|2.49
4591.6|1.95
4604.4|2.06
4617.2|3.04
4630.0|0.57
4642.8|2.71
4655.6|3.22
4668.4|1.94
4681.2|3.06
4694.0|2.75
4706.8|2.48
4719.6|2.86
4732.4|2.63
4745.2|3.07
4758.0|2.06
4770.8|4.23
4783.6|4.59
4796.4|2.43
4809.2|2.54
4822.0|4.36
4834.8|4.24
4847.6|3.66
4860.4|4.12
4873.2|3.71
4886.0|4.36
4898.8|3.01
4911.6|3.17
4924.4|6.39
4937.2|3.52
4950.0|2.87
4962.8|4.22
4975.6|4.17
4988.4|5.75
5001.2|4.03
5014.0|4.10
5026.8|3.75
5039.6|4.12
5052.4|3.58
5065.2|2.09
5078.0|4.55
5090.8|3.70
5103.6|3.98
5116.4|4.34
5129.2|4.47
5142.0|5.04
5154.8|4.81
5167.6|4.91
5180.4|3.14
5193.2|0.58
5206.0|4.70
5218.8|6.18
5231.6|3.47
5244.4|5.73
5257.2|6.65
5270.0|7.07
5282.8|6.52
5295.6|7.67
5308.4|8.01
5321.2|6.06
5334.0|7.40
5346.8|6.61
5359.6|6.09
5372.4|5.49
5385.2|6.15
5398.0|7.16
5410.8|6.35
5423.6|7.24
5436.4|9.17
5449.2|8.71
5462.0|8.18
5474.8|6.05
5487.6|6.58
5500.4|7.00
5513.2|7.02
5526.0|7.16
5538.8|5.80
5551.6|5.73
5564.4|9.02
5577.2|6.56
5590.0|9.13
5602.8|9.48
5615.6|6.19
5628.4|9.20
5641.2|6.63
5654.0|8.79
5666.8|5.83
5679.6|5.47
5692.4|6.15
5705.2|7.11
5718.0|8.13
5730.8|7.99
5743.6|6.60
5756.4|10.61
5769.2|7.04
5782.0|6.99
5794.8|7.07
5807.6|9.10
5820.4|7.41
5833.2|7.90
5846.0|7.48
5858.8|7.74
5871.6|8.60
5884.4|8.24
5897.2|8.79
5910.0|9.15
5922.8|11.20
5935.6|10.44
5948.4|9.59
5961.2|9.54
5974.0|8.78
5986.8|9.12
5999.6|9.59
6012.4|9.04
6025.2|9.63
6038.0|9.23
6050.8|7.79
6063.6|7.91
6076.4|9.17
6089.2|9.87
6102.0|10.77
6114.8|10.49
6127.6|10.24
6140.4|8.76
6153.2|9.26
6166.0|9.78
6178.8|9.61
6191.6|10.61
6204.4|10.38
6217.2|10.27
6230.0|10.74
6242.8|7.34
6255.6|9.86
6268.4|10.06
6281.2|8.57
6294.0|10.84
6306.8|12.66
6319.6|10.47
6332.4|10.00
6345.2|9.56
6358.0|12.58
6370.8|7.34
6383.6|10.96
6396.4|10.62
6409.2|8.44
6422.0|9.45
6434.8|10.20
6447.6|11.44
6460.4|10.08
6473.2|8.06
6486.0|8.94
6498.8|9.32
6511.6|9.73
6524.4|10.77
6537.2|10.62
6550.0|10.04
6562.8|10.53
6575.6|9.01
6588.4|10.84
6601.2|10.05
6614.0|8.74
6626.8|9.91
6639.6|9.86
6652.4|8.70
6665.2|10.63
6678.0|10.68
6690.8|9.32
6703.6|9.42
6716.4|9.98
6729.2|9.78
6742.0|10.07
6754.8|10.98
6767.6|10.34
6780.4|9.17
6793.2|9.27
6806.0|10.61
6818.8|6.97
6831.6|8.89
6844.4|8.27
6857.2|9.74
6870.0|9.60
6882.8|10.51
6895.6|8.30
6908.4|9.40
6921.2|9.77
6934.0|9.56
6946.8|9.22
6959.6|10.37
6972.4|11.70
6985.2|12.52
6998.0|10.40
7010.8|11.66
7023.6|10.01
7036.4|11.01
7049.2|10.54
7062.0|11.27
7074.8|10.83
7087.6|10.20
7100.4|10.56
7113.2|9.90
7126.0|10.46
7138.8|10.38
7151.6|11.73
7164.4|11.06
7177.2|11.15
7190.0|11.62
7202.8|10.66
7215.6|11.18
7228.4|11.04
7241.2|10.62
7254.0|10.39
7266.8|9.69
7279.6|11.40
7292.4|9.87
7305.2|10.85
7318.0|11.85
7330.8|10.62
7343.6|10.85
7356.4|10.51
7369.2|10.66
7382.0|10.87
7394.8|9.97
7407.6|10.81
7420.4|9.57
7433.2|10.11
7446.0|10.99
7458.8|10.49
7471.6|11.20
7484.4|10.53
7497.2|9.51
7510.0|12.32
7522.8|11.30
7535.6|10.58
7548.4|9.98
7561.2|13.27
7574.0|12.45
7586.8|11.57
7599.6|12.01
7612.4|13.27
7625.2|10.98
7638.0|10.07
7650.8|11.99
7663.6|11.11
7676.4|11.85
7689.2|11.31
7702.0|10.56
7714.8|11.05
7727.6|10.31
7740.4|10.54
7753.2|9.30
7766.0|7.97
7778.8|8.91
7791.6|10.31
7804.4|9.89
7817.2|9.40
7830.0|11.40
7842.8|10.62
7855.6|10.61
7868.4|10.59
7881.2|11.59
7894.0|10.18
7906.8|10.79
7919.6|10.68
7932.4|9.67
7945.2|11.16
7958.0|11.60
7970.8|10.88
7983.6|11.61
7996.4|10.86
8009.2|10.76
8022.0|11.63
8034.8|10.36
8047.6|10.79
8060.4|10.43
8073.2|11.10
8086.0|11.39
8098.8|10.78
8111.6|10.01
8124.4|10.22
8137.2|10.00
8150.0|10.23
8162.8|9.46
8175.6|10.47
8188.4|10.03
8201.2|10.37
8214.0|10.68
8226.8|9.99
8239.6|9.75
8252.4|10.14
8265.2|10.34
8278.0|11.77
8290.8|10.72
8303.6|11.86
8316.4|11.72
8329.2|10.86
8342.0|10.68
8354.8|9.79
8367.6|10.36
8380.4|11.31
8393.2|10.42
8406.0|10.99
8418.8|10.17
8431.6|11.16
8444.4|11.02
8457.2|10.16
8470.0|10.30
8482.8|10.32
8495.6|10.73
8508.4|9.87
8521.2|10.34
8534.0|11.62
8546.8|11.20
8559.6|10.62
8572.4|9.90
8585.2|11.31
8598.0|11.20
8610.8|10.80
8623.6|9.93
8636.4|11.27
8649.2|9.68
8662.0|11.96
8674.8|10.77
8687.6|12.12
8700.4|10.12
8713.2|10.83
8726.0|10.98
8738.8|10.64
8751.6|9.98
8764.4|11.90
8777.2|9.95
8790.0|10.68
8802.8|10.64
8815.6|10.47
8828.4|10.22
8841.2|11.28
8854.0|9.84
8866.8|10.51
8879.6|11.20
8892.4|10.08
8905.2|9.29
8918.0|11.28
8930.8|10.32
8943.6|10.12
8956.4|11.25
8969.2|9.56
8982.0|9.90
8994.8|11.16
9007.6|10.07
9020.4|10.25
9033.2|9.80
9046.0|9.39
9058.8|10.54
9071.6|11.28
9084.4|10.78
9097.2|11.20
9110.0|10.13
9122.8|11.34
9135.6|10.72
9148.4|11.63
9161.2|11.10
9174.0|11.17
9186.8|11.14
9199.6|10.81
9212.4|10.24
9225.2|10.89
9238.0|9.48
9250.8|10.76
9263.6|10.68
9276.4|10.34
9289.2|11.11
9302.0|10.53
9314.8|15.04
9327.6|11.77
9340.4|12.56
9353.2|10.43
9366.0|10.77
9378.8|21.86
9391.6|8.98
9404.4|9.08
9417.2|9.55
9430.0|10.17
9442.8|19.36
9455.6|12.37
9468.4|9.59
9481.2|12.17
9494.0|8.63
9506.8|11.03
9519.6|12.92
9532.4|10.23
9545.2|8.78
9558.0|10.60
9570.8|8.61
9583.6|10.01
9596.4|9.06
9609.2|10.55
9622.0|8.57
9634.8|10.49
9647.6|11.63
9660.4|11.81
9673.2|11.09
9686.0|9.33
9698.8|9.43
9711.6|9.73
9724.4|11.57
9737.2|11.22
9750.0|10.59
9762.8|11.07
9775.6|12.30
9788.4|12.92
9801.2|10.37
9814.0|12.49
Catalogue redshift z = 0.32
